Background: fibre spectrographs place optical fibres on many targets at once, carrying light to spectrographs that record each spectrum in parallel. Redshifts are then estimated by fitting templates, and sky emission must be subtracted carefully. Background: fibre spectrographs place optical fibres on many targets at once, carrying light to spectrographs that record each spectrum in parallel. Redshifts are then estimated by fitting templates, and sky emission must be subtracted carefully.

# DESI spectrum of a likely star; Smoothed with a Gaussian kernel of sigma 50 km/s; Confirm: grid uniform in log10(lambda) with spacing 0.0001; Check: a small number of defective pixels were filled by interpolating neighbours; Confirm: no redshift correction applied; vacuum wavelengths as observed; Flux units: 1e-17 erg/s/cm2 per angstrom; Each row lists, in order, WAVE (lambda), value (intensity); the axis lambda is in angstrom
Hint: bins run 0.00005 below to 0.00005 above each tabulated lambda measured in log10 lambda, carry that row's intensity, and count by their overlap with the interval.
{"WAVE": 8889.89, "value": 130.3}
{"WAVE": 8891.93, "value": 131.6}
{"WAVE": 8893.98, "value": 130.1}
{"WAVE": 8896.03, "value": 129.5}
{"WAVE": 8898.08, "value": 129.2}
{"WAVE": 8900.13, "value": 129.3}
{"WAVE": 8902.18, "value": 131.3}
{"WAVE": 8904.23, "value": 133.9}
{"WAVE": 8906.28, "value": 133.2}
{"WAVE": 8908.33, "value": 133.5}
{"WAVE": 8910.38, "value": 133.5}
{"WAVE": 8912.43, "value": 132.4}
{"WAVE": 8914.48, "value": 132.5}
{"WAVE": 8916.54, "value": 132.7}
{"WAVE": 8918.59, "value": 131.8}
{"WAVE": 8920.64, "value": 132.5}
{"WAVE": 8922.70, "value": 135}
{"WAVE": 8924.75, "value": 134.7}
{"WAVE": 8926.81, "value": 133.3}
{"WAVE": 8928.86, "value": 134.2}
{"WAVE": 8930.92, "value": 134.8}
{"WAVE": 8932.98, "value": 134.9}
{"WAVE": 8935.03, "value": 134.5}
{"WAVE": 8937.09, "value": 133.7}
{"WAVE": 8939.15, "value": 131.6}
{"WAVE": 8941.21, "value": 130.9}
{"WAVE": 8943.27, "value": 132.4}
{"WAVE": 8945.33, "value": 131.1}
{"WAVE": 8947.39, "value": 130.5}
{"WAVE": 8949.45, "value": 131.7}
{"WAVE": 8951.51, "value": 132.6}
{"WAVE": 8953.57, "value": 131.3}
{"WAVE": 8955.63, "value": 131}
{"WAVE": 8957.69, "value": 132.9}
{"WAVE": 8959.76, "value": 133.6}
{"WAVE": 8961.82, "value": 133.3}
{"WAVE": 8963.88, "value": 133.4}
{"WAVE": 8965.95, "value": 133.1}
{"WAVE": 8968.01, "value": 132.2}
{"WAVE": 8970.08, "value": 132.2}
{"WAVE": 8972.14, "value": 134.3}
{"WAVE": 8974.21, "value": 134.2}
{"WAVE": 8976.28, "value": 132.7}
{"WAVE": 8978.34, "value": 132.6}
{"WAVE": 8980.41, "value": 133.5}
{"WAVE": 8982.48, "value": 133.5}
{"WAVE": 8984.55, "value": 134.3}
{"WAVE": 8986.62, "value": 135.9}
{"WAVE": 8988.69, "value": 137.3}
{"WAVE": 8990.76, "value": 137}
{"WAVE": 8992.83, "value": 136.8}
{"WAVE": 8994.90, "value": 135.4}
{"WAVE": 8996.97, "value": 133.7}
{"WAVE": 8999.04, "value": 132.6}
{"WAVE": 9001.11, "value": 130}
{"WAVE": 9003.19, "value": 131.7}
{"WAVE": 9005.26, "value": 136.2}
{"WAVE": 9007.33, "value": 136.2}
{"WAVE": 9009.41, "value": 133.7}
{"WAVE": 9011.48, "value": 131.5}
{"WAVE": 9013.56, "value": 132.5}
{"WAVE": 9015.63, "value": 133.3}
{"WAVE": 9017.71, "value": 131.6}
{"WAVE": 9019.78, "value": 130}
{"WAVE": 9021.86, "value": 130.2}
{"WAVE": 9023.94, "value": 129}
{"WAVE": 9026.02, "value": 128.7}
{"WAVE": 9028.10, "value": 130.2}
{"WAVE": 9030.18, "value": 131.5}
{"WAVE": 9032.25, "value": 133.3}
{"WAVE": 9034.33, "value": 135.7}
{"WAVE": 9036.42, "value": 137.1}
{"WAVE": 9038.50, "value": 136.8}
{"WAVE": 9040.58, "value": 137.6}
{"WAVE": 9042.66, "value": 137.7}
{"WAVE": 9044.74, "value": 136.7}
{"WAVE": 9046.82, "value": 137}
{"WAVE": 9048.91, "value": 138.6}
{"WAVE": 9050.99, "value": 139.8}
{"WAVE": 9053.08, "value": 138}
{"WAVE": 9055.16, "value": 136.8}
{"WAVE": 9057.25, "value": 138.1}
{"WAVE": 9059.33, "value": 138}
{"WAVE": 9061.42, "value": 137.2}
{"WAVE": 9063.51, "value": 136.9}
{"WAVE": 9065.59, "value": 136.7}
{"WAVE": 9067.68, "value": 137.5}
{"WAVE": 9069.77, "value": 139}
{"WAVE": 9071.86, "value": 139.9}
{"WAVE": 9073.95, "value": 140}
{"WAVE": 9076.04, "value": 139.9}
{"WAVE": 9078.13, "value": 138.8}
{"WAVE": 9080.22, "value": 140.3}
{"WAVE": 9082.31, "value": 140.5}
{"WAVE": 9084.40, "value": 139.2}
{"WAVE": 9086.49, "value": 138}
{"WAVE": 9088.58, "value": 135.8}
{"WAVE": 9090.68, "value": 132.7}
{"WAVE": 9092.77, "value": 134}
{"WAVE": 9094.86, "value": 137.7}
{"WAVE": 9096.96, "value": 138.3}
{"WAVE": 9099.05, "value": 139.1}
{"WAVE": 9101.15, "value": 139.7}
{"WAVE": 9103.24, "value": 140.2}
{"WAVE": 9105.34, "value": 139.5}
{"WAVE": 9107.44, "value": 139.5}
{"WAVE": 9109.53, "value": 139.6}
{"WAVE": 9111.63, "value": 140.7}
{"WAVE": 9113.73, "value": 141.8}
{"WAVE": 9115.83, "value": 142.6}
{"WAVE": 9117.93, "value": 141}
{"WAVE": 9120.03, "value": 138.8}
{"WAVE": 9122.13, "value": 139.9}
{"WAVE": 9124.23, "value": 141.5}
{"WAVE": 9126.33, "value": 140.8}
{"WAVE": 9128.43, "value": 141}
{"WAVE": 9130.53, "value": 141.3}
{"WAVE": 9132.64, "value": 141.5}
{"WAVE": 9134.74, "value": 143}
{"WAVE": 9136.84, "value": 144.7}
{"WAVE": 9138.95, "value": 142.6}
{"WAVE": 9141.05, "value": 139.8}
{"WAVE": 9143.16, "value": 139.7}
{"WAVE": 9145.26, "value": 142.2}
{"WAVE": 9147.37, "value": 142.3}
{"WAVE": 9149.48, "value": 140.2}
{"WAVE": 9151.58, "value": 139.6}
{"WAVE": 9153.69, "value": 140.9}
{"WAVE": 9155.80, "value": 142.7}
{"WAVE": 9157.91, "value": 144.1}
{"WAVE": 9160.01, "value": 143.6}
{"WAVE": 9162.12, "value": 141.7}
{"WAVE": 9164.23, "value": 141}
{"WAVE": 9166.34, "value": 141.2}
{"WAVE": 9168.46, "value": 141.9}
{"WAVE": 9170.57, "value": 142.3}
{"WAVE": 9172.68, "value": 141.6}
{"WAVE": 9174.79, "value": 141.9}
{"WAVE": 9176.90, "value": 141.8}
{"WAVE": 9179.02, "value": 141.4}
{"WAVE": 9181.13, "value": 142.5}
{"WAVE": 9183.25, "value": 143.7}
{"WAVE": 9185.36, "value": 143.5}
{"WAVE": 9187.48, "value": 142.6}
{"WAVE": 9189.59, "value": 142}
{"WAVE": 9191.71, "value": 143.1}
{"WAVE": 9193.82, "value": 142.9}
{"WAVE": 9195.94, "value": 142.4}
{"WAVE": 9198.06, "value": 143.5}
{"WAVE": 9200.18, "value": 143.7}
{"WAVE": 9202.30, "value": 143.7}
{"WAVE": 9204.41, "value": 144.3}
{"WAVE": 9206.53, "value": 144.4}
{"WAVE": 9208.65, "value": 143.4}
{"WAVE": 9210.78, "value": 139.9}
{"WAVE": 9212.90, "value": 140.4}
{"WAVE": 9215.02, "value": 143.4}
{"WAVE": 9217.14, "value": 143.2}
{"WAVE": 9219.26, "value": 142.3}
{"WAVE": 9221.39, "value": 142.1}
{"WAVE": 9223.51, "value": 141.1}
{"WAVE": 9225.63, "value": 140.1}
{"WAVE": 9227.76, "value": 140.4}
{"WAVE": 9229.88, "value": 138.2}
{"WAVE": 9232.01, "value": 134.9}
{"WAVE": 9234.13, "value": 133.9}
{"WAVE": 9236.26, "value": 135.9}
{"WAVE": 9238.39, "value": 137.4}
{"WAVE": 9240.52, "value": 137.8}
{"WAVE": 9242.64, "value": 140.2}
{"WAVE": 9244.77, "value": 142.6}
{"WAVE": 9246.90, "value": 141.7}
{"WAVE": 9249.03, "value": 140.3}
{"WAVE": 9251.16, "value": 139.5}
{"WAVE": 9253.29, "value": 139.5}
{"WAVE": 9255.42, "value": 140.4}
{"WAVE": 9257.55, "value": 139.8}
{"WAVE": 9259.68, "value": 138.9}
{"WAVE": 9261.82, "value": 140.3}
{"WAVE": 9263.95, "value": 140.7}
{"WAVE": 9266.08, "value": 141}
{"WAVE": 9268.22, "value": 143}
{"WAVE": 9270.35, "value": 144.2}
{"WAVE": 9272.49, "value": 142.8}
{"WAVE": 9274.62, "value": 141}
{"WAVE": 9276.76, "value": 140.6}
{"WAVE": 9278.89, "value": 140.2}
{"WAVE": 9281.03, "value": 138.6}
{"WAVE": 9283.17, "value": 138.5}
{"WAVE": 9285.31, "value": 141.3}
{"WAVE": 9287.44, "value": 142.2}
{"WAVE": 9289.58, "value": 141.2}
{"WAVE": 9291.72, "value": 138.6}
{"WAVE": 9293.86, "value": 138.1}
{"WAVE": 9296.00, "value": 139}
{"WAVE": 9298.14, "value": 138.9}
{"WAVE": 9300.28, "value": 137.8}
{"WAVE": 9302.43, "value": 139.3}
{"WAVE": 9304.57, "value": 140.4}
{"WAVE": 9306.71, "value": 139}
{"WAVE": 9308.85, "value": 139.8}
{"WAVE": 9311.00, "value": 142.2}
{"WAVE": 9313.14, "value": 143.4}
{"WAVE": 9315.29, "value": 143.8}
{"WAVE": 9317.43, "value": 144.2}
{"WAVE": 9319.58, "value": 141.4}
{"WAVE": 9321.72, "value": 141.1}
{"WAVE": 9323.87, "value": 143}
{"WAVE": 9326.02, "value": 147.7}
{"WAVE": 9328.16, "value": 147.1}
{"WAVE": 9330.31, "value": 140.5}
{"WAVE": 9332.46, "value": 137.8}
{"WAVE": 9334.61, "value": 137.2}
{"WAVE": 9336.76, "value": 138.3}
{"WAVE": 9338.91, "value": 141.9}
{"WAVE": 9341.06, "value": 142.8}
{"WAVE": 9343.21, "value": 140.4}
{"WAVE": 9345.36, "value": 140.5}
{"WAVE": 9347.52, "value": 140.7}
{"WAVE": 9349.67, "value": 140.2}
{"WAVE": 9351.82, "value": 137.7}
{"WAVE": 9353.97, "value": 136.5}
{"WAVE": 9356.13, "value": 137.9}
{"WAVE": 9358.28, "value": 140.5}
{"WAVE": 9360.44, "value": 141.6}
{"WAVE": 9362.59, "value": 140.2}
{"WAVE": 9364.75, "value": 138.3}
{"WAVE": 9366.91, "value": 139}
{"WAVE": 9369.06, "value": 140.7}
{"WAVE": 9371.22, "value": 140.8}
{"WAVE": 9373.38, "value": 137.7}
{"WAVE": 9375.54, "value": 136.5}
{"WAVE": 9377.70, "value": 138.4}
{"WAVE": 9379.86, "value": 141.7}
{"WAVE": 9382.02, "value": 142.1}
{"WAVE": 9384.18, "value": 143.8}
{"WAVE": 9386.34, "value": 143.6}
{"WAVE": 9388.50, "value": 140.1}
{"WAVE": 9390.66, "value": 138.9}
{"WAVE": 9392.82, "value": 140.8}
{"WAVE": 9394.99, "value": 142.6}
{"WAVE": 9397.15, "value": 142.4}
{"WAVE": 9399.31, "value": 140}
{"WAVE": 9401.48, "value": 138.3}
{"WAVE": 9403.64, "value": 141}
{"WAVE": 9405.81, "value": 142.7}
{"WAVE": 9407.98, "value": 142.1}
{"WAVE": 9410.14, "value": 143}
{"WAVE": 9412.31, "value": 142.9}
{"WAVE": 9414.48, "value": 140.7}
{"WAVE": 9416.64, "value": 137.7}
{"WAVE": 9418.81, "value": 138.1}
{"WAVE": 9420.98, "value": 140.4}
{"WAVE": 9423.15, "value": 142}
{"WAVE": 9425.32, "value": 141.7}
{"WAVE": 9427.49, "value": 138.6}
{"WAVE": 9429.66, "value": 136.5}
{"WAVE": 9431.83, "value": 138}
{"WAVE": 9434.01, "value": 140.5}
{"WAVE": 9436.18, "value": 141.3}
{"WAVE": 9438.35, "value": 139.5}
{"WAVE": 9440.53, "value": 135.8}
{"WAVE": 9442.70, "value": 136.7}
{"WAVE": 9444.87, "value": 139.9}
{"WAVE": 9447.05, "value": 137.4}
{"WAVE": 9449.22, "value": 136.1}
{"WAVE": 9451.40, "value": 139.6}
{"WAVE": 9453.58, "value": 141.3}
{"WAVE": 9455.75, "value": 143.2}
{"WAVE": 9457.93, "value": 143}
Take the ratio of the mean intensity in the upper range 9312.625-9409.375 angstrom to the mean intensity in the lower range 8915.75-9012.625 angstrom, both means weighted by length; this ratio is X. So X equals 1.06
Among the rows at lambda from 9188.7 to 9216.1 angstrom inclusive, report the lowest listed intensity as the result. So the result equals 139.9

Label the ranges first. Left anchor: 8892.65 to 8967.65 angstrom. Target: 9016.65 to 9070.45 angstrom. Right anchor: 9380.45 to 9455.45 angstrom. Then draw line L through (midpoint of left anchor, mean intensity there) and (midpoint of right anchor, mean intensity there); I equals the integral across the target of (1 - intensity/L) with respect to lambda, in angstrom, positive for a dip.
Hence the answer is -0.4 angstrom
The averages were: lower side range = 132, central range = 135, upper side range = 140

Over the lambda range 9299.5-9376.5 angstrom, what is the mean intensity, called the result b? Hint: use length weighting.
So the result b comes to 141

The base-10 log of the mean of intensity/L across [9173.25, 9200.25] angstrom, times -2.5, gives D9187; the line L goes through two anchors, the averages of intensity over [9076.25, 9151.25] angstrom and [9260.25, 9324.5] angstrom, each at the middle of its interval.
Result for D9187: -0.018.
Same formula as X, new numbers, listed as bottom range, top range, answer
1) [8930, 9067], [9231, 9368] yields 1.05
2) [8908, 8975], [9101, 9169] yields 1.06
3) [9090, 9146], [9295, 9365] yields 1.00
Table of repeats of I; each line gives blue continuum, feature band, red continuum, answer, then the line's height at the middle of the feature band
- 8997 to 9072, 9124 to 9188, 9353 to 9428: -2.41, 137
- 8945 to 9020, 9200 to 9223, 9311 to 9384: -0.80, 138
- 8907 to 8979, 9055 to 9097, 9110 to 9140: 0.38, 139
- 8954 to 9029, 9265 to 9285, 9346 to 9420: -0.41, 138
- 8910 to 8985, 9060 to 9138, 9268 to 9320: -1.76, 136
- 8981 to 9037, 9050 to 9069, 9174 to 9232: -0.30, 136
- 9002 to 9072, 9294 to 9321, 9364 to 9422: -0.28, 139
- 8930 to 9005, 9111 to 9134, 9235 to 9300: -0.71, 137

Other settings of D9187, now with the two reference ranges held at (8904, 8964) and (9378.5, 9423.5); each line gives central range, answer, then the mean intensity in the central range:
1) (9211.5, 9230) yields -0.03 mag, 141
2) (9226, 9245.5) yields 0.00 mag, 138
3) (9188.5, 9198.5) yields -0.04 mag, 143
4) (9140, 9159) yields -0.04 mag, 141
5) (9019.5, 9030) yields 0.04 mag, 130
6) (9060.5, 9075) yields -0.02 mag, 138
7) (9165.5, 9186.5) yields -0.04 mag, 142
